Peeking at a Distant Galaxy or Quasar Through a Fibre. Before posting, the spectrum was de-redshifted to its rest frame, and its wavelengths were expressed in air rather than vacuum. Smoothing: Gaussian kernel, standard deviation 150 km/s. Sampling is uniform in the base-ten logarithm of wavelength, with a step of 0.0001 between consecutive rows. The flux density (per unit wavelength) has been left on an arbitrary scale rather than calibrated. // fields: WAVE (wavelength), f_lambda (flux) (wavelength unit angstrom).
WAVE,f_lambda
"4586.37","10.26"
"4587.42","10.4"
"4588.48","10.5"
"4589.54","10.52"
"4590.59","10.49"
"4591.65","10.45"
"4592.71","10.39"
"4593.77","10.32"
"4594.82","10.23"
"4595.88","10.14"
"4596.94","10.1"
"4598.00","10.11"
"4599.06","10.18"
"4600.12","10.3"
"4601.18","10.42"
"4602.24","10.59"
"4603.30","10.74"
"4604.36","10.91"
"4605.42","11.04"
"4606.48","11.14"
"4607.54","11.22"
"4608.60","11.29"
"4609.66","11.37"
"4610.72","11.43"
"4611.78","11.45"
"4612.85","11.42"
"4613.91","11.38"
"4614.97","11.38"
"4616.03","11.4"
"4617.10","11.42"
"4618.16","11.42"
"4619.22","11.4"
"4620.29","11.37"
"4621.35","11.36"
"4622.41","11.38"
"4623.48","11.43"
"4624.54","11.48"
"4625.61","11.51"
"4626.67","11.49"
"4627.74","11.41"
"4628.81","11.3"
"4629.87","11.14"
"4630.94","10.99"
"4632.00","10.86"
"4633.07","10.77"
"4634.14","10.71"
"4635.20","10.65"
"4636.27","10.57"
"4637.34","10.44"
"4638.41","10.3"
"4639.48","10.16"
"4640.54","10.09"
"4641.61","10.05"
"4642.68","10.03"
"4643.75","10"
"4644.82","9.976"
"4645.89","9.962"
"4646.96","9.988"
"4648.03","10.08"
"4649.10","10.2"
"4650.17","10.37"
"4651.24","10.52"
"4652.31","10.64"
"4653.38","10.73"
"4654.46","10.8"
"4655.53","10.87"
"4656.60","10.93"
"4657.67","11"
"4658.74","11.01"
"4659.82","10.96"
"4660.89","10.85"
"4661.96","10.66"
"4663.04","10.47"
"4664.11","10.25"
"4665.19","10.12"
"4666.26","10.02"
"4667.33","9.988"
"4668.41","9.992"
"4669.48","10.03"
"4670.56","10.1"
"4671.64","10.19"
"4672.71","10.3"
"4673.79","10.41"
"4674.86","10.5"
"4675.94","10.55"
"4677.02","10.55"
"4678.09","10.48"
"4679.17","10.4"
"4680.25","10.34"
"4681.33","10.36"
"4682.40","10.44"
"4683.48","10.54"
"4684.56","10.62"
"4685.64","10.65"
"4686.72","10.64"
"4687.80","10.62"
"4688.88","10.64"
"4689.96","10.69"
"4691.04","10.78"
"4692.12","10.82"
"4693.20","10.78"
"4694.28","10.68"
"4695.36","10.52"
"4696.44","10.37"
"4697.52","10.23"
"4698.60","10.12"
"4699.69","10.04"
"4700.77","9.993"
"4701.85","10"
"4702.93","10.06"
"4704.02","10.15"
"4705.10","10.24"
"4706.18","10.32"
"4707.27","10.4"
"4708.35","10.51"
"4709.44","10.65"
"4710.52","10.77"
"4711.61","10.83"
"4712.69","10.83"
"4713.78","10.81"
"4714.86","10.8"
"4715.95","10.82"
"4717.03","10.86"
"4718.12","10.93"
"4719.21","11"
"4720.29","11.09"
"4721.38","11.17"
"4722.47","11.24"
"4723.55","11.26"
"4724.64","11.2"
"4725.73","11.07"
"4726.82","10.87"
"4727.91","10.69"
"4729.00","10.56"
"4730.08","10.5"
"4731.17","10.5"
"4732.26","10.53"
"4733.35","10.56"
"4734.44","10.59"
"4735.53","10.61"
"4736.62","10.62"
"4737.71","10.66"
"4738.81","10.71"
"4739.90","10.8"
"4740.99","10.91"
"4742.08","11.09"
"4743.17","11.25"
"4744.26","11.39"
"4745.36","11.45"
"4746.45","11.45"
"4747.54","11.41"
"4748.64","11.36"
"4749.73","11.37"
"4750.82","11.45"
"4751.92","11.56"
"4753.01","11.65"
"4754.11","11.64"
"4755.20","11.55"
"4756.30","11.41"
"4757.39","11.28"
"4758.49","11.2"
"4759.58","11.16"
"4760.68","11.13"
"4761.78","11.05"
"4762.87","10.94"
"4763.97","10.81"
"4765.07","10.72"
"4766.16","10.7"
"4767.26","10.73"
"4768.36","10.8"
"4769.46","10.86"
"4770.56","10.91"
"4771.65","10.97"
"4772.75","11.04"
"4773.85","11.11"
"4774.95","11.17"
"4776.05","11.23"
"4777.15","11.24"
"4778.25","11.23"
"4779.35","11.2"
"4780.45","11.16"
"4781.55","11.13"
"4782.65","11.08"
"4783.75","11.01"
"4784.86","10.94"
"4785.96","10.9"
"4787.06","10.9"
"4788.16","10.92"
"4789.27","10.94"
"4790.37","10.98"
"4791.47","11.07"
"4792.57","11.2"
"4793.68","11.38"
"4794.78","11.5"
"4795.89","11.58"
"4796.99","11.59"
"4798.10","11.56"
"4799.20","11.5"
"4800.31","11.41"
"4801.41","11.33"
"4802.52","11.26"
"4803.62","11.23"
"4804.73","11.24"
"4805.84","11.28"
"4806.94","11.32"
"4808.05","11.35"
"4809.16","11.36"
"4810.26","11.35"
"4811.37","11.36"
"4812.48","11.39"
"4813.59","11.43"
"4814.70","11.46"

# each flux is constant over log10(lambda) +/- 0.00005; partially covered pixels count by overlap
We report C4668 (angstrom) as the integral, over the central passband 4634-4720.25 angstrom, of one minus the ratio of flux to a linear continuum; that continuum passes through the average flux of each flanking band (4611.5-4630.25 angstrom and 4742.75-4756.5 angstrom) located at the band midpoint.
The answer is 7.2 angstrom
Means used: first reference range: 11.4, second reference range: 11.5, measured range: 10.5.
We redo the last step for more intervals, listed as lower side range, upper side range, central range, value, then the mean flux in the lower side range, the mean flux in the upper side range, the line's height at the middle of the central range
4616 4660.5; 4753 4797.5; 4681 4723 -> 1.3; 10.8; 11.1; 10.9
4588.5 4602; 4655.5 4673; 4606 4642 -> -2.5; 10.3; 10.4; 10.4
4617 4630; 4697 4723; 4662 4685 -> 1.3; 11.4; 10.6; 10.9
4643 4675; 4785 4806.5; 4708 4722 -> -0.1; 10.4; 11.2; 10.7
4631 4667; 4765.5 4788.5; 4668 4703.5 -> 0.7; 10.5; 11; 10.6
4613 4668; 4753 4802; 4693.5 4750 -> 1.2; 10.8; 11.1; 11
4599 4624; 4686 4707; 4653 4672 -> 0.4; 11.2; 10.4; 10.7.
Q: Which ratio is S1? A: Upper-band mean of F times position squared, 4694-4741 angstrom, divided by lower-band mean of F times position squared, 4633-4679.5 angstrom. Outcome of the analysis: 1.0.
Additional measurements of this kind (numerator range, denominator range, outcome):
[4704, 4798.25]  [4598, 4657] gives 1.07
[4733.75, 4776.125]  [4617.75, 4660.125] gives 1.08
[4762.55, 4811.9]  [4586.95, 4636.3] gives 1.10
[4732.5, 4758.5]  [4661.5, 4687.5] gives 1.11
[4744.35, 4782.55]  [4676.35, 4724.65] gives 1.08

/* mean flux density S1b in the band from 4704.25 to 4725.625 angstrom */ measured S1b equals 10.8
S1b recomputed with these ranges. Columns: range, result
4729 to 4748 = 10.9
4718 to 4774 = 11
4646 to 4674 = 10.4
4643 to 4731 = 10.5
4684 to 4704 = 10.4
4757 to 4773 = 10.9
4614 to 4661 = 10.8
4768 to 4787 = 11.1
